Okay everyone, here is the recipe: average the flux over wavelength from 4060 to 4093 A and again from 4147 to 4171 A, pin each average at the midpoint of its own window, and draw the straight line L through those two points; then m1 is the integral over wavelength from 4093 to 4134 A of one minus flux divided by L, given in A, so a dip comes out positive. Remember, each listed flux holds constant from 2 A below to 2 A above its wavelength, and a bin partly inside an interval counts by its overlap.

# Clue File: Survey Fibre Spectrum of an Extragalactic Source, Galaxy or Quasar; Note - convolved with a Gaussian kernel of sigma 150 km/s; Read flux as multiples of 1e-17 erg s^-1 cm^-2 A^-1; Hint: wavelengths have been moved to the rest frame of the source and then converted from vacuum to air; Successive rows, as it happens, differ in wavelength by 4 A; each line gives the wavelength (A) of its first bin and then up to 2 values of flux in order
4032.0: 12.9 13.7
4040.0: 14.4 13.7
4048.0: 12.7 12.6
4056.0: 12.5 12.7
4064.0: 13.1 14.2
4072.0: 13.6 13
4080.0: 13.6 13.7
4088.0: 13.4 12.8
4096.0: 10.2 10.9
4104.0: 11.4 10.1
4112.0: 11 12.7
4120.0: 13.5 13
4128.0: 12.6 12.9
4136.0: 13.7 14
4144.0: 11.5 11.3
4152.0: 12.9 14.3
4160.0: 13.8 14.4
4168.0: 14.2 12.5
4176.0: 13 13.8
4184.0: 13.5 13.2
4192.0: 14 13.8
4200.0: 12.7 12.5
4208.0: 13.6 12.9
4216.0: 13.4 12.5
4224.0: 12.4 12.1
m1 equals 4.9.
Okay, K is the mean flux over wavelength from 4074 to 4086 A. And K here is 13.4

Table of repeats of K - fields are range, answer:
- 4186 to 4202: 13.4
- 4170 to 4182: 13.1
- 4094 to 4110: 10.7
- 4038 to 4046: 14.1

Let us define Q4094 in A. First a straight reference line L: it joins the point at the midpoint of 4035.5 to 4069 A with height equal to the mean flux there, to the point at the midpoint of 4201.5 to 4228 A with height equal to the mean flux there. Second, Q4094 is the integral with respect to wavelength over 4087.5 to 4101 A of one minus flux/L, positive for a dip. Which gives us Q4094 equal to 1.5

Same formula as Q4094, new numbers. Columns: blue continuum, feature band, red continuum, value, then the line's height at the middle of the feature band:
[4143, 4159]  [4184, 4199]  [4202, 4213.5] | -0.79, 12.9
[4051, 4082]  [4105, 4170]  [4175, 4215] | 2.00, 13.3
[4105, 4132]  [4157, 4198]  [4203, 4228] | -3.45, 12.6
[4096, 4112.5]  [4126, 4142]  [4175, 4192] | -2.06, 11.8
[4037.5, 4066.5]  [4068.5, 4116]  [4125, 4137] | 3.01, 13.1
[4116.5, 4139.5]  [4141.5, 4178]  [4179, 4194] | 0.81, 13.4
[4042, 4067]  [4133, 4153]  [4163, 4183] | 1.05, 13.4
